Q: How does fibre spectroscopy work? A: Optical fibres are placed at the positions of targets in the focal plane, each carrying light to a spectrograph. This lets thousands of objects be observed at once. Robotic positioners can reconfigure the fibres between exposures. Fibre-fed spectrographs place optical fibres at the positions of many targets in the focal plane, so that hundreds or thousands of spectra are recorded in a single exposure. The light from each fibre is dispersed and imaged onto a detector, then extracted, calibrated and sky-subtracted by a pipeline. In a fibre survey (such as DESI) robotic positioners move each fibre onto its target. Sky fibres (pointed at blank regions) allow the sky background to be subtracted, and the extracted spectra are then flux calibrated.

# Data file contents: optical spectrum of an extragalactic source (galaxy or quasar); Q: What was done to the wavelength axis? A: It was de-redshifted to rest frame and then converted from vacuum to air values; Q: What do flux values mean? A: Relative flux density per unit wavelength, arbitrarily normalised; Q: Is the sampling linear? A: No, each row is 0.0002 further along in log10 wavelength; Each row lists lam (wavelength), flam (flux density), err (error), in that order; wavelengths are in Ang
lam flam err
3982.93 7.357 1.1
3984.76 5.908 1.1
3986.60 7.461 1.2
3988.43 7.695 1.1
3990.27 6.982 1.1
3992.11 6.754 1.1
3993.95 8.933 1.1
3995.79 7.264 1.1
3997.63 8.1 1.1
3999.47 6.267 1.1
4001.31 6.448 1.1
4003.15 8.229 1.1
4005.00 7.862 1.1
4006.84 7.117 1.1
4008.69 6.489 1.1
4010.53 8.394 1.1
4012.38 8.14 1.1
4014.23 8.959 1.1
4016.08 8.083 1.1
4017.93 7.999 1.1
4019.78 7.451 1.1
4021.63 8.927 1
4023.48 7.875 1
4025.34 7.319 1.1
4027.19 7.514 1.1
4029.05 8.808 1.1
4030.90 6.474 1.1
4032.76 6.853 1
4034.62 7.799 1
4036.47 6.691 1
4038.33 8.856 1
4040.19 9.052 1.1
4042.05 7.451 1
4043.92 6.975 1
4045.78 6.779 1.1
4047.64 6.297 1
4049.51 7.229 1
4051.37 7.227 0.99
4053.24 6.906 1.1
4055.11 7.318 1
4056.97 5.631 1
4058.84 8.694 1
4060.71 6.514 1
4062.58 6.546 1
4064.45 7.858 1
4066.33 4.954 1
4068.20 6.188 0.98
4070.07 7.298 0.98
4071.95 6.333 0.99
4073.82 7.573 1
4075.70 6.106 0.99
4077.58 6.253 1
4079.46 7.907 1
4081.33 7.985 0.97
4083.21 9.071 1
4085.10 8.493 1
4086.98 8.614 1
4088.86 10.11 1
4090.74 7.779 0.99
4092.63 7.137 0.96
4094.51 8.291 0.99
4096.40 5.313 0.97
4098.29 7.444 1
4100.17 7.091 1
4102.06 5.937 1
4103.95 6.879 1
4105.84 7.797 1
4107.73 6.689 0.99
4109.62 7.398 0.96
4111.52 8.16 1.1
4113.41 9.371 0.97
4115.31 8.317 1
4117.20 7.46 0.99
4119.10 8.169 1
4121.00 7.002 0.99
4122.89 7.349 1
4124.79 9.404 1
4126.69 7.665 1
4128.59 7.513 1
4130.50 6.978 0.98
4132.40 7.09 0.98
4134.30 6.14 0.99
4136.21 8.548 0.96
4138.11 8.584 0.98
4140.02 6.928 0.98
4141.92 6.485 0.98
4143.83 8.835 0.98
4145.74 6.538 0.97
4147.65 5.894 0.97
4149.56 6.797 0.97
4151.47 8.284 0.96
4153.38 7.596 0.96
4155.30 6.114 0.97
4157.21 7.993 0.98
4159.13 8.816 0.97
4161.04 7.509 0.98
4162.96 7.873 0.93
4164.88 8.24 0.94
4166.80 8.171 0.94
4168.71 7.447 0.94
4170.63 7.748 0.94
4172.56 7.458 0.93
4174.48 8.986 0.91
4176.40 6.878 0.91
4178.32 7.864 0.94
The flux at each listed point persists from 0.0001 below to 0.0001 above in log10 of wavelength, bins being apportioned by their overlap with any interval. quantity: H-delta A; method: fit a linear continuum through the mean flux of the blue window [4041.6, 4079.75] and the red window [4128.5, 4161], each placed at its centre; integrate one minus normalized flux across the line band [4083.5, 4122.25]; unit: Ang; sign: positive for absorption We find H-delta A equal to -3.3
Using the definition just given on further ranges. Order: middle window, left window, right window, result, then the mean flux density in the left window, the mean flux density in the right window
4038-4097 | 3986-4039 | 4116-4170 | 2.1 Ang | 7.64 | 7.56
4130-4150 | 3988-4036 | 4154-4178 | 1.5 Ang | 7.63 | 7.77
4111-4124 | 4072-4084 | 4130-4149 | -1.3 Ang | 7.38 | 7.2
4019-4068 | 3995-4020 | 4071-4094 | 2.7 Ang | 7.64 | 7.79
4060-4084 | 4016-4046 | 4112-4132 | 2.6 Ang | 7.71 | 7.91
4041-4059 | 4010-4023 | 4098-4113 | 2.0 Ang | 8.26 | 7.24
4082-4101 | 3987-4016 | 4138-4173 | -1.0 Ang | 7.59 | 7.52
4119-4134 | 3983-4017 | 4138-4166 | -0.2 Ang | 7.5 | 7.47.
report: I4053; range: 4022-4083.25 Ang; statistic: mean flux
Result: 7.21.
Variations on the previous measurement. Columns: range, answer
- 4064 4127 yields 7.51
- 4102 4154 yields 7.52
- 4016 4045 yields 7.74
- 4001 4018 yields 7.81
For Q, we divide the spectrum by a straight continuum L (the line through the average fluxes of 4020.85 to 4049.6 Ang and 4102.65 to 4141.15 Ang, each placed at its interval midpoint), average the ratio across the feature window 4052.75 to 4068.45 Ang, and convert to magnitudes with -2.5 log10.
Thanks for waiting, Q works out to 0.13 mag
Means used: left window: 7.56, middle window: 6.75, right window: 7.65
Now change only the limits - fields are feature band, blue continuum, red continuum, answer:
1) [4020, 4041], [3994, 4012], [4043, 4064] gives -0.09 mag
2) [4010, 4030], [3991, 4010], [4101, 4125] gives -0.10 mag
